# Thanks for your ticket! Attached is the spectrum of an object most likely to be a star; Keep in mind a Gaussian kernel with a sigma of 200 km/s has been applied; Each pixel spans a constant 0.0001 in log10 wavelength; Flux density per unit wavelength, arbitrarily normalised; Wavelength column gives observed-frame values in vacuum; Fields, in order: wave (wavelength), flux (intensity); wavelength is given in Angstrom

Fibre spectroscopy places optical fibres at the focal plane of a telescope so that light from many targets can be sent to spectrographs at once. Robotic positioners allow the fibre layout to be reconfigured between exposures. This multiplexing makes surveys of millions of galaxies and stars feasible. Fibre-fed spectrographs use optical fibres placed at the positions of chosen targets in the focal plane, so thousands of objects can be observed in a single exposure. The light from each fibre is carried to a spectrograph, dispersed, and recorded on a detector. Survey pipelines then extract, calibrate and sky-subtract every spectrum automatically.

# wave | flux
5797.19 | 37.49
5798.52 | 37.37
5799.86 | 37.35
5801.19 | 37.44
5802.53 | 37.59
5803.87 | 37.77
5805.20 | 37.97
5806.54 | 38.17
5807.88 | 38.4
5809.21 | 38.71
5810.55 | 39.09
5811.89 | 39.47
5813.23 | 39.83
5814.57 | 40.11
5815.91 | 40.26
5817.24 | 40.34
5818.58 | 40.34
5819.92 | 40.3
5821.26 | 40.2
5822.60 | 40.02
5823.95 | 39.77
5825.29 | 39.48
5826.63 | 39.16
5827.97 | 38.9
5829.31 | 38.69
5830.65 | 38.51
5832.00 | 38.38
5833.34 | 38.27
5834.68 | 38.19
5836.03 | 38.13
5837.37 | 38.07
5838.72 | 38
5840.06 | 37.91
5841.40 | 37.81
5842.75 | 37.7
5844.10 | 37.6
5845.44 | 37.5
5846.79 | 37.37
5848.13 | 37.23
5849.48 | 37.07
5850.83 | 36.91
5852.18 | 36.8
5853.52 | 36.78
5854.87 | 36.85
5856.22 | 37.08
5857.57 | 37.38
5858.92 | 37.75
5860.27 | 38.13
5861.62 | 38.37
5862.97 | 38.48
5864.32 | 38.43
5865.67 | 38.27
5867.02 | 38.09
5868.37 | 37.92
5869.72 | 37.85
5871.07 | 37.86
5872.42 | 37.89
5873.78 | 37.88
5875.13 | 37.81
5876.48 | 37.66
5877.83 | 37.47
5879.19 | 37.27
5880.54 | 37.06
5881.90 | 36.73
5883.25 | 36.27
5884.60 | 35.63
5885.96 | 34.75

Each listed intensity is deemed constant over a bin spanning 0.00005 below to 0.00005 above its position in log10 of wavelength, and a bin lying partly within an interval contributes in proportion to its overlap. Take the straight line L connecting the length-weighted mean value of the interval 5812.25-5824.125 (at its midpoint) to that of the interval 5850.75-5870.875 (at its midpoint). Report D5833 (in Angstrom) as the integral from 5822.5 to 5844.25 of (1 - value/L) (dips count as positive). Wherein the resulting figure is 0.4 Angstrom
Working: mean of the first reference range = 40.1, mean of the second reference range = 37.7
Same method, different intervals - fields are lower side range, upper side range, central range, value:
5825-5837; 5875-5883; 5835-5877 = 0.2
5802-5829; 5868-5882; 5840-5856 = 0.5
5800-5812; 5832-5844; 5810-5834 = -0.9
